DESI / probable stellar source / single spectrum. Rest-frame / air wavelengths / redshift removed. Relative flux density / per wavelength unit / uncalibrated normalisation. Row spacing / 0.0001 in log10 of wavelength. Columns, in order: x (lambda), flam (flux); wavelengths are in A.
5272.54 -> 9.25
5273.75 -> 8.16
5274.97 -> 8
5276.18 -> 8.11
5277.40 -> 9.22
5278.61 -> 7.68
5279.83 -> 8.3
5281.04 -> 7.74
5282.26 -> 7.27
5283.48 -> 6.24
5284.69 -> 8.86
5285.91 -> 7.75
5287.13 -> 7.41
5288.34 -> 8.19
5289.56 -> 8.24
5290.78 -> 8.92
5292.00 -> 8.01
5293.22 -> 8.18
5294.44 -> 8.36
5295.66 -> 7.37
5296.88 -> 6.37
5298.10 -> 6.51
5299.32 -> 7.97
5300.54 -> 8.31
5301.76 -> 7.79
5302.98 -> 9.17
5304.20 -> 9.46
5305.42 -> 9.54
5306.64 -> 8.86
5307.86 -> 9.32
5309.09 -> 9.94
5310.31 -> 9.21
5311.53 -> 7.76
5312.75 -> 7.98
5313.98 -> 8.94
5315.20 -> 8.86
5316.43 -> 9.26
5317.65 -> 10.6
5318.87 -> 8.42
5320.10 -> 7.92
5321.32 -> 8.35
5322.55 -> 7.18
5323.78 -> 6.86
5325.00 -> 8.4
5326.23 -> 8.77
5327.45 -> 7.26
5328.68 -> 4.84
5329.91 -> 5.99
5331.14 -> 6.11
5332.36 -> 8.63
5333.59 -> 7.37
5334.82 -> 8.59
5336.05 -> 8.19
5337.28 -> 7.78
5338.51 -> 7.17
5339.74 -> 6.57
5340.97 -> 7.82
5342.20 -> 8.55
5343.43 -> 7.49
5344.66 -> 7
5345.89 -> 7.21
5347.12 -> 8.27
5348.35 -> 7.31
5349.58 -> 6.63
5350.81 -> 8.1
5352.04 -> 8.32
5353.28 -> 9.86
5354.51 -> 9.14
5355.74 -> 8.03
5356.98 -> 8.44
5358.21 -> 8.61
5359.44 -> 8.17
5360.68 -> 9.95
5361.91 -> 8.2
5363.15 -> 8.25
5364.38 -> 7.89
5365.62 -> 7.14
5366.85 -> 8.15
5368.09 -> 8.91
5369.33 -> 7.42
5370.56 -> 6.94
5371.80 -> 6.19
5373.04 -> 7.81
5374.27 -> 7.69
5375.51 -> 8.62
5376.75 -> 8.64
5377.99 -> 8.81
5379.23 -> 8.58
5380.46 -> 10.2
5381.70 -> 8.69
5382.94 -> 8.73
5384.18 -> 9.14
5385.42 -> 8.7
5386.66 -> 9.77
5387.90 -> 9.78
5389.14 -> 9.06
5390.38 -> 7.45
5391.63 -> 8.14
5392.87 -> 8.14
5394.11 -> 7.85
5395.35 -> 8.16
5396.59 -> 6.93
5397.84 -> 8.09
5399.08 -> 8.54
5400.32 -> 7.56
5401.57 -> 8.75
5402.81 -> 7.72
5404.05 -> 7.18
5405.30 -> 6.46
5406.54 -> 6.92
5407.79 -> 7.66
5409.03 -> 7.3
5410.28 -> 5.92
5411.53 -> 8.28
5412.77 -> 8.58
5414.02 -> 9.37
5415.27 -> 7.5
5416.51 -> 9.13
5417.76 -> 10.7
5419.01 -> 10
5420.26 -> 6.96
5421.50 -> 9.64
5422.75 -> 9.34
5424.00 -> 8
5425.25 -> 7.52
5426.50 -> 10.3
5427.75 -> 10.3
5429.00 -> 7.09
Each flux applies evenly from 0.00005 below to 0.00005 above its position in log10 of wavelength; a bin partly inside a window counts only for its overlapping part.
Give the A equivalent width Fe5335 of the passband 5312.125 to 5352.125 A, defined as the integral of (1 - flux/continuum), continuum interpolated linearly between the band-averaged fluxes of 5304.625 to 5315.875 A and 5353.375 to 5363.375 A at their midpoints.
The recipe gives 4.8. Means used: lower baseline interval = 8.94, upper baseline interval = 8.68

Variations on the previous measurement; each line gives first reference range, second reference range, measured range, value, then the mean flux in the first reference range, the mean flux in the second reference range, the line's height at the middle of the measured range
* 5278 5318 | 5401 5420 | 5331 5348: 1.15 A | 8.3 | 8.07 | 8.22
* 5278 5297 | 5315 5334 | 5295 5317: -1.88 A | 7.84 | 7.78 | 7.81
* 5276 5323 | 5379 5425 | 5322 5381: 3.17 A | 8.3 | 8.34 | 8.32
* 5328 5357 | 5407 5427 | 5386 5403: -0.15 A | 7.62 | 8.49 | 8.23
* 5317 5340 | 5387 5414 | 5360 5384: -1.47 A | 7.65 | 7.88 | 7.79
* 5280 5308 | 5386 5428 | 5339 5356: 0.64 A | 8.06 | 8.31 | 8.18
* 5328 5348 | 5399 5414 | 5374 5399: -3.45 A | 7.35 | 7.61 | 7.53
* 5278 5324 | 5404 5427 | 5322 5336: 1.60 A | 8.25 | 8.27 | 8.26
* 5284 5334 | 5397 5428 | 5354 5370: -0.23 A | 8.13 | 8.27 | 8.2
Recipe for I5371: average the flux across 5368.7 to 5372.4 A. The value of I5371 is 6.86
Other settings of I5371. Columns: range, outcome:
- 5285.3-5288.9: 7.79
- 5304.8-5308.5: 9.24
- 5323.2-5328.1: 7.82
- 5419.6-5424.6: 8.5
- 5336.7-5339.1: 7.47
